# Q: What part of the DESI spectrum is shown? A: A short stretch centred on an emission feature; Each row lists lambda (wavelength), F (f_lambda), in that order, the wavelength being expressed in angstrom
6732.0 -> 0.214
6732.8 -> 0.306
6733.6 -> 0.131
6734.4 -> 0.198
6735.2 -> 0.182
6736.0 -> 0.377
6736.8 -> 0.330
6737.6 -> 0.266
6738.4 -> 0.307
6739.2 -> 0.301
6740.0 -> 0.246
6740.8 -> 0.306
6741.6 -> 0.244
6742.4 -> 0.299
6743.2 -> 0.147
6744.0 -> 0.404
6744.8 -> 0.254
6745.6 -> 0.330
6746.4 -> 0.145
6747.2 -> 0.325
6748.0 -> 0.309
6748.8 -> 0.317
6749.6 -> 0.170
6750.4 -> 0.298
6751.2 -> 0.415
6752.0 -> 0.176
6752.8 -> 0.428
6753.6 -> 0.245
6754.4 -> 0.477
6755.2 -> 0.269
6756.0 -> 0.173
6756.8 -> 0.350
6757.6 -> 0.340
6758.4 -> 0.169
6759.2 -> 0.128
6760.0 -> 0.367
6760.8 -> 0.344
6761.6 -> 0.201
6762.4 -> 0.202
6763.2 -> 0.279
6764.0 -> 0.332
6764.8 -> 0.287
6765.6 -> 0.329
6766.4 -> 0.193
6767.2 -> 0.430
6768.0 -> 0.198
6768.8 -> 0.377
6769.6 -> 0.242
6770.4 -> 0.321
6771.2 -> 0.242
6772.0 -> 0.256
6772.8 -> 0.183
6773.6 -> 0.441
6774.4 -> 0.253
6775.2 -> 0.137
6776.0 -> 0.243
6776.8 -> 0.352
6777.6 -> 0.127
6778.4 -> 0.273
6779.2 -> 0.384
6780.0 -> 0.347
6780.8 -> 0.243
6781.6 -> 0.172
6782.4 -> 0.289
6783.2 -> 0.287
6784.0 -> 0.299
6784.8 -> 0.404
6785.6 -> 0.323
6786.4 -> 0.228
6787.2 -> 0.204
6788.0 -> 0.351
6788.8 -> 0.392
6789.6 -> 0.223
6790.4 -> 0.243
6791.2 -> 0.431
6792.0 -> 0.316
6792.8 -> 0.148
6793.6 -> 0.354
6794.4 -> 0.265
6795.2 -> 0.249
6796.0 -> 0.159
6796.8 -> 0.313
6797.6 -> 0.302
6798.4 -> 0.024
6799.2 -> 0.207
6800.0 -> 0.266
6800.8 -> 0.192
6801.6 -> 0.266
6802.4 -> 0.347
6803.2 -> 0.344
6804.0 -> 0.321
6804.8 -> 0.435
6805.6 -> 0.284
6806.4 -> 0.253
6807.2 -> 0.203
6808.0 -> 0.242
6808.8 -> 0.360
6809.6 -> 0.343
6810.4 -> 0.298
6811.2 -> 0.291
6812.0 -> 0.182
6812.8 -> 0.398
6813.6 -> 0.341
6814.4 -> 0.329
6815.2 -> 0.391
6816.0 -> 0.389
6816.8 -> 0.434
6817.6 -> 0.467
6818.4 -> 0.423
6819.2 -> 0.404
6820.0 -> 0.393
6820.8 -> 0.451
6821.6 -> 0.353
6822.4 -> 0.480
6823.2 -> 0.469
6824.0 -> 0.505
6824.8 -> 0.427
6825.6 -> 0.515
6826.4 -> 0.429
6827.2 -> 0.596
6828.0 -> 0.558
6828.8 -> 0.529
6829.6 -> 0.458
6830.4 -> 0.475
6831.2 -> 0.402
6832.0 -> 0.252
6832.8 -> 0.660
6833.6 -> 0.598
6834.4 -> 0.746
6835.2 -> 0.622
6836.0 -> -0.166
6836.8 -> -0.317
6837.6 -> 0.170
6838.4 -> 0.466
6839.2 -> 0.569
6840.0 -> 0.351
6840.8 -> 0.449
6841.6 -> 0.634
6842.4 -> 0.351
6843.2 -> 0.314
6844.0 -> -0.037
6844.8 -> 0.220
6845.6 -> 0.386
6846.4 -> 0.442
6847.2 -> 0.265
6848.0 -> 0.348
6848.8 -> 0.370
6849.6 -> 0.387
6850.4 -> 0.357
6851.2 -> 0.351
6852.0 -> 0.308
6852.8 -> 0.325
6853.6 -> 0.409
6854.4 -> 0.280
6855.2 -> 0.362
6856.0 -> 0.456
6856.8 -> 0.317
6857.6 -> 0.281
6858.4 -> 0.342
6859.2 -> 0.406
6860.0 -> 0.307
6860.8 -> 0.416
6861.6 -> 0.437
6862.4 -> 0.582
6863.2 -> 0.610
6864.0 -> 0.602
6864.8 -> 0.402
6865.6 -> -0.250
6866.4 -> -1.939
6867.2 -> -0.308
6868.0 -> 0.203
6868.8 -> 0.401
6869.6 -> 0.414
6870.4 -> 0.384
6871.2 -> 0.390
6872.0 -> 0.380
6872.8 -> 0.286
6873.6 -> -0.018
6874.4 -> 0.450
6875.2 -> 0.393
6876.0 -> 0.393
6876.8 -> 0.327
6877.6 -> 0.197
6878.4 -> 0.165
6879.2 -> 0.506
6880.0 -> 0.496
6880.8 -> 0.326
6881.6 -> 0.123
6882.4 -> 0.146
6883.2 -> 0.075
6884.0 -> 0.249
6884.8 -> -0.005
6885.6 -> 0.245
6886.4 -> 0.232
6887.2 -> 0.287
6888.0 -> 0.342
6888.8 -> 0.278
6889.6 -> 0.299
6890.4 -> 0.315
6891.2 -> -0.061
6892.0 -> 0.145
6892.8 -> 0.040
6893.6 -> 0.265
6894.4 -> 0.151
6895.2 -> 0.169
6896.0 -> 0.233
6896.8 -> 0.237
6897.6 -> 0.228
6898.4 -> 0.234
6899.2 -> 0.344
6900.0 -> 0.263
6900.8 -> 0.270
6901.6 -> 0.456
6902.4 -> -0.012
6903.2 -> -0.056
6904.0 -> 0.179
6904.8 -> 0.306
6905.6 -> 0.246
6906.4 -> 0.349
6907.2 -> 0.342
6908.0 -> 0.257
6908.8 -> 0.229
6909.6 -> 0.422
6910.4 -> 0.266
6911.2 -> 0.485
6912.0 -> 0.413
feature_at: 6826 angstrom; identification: C III]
